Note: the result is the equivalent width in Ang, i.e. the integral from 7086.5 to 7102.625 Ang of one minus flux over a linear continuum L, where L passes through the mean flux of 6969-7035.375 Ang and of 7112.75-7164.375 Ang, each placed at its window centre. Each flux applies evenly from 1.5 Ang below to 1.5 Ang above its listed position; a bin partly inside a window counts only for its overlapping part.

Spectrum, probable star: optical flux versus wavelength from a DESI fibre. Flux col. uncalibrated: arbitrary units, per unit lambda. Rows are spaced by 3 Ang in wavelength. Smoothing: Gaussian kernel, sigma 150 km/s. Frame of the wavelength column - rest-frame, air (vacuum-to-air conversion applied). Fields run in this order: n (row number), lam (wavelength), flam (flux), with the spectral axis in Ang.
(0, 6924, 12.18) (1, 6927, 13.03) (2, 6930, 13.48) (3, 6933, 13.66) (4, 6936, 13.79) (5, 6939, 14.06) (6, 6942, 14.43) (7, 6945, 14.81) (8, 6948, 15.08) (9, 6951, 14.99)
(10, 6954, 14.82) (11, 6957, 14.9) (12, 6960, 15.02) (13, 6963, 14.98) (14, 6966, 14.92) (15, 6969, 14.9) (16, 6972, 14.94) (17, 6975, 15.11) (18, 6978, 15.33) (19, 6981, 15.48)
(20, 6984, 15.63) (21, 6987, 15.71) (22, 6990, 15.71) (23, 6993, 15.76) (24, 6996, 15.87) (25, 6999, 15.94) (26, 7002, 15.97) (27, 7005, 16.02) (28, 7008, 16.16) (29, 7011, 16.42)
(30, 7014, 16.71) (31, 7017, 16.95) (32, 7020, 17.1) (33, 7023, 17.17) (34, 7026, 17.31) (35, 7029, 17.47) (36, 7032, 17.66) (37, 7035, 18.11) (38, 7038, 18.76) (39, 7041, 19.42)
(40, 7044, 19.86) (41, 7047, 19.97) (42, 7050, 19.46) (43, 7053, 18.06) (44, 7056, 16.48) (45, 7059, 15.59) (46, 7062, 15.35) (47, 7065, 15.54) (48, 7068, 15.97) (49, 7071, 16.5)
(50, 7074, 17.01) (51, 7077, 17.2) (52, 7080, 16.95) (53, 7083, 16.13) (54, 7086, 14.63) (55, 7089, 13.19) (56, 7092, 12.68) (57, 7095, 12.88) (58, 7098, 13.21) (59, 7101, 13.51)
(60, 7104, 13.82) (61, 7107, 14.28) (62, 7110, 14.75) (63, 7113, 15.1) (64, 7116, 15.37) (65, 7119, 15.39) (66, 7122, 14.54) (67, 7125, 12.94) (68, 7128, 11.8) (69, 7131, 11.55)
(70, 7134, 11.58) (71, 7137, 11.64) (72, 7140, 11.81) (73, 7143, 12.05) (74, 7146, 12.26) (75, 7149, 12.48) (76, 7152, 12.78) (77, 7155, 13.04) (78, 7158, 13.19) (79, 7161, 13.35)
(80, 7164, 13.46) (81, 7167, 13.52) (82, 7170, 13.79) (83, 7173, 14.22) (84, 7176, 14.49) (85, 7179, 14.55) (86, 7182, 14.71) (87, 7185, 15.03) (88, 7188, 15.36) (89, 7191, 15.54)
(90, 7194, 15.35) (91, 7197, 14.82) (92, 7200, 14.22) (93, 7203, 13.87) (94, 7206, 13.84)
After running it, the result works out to 0.94 Ang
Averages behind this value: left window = 16.2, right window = 13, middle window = 13.2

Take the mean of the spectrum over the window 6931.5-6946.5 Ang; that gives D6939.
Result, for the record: 14.2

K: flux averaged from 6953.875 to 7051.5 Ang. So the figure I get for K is 16.6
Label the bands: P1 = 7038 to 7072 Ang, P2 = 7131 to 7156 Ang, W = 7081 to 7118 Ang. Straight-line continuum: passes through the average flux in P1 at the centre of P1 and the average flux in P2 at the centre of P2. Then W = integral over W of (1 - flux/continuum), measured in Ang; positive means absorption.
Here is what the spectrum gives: 1.5 Ang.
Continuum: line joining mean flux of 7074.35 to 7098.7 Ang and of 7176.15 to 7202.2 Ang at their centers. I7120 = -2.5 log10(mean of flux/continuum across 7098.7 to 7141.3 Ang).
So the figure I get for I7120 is 0.105 mag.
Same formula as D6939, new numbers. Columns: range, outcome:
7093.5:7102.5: 13.2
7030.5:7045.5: 18.8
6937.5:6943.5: 14.2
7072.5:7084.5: 16.8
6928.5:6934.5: 13.6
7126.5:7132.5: 11.7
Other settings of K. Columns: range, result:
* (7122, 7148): 12.1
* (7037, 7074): 17.5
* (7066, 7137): 14.3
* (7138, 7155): 12.3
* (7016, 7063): 17.8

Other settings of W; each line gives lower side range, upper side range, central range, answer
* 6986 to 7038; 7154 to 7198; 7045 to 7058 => -1.9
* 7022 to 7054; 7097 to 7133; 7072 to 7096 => 0.9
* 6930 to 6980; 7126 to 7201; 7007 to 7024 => -2.9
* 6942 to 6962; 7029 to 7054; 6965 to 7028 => 3.3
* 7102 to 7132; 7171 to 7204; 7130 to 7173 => 5.1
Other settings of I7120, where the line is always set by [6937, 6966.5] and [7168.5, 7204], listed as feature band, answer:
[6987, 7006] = -0.078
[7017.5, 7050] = -0.234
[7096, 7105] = 0.097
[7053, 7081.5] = -0.116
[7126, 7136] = 0.247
